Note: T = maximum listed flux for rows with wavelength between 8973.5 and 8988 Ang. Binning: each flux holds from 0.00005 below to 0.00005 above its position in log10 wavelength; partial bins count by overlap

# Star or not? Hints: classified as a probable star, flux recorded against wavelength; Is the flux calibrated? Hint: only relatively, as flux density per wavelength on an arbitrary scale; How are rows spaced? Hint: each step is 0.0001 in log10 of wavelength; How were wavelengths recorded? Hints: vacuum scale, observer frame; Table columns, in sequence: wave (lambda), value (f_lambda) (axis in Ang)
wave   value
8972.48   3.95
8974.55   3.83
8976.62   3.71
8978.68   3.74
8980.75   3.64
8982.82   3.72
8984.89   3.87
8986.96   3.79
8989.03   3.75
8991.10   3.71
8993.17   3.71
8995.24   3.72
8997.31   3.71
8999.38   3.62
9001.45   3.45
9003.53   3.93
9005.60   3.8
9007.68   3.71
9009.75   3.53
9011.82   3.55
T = 3.87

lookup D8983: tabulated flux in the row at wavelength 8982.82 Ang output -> 3.72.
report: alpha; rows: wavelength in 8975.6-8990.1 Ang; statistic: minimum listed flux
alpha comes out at 3.64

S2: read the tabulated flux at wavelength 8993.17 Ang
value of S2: 3.71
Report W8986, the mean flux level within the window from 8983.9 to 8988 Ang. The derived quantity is 3.83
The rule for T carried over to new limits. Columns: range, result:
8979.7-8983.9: 3.72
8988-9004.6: 3.93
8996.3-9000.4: 3.71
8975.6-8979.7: 3.74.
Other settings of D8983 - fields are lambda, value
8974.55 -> 3.83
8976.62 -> 3.71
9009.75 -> 3.53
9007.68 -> 3.71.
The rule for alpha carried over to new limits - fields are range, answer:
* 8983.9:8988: 3.79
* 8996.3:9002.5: 3.45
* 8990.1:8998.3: 3.71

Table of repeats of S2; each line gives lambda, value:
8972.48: 3.95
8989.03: 3.75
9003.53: 3.93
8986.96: 3.79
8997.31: 3.71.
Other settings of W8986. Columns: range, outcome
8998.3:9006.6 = 3.7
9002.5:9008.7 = 3.81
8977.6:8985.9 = 3.74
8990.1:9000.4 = 3.7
